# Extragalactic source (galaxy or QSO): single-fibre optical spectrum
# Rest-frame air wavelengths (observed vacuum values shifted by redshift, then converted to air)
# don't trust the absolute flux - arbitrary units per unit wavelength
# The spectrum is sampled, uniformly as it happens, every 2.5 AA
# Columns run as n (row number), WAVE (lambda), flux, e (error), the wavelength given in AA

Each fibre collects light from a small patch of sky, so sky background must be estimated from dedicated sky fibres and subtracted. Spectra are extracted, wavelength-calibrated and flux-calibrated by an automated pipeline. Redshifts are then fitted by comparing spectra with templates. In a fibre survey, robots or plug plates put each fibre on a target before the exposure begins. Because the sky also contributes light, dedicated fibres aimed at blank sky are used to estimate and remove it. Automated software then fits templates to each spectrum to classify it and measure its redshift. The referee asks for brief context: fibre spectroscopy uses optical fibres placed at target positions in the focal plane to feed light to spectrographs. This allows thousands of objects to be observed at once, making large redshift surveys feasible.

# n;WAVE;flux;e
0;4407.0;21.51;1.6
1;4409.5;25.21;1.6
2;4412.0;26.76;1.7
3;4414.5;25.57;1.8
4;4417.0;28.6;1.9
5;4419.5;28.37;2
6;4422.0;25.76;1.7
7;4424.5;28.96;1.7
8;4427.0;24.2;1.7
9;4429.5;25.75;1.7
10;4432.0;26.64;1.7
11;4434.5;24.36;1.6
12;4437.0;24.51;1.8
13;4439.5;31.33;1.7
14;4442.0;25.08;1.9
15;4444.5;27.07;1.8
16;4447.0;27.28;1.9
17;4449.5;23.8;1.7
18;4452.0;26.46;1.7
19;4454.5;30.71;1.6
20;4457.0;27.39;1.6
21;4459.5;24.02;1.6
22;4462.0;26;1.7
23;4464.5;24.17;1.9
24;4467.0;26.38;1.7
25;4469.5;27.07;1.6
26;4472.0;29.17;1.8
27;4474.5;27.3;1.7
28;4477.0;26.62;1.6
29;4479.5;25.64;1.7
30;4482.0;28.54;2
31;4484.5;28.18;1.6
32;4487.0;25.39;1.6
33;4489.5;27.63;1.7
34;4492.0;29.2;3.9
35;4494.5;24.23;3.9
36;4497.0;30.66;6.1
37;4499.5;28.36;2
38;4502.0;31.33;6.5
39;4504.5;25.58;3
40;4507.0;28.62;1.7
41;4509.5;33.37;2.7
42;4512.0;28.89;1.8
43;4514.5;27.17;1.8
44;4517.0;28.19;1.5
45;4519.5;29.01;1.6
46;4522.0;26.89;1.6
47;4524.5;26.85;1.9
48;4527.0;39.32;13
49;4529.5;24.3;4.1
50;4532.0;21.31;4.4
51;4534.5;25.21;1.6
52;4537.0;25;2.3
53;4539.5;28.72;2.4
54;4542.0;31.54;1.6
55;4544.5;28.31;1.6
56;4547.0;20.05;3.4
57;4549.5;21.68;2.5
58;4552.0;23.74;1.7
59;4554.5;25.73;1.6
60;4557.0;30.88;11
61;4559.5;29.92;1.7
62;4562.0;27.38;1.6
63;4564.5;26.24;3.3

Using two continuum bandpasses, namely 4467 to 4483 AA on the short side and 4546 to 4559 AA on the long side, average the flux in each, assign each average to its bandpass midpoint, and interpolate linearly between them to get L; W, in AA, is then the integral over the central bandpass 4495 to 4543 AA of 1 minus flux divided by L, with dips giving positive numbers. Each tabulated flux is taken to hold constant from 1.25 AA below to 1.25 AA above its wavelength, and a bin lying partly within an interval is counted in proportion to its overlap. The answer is -4.6 AA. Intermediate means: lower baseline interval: 27.3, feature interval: 28.4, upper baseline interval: 24.8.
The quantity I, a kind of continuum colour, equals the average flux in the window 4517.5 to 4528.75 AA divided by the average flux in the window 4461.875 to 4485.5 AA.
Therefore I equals 1.12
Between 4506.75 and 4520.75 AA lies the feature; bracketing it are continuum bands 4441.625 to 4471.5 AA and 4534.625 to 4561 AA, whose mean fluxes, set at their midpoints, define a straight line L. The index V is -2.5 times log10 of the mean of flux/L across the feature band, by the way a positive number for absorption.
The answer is -0.11 mag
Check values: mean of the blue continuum 26.4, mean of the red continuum 26.5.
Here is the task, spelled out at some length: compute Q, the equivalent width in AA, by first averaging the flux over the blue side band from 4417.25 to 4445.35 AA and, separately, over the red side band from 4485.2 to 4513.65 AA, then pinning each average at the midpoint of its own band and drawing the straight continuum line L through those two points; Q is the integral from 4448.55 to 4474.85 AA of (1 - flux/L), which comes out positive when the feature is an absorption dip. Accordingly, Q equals 0.8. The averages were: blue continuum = 26.6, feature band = 26.6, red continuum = 28.5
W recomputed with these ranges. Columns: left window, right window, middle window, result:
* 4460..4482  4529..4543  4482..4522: -3.1 AA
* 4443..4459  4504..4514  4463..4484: 0.7 AA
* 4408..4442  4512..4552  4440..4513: -2.0 AA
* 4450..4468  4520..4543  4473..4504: -1.0 AA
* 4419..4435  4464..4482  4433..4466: 0.3 AA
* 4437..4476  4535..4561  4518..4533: -0.8 AA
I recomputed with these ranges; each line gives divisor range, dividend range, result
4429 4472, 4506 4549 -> 1.05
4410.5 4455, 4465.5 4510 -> 1.04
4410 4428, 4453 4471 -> 0.99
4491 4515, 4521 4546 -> 0.96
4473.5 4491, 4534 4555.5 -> 0.94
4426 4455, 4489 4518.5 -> 1.09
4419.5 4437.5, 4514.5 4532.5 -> 1.09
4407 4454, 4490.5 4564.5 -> 1.05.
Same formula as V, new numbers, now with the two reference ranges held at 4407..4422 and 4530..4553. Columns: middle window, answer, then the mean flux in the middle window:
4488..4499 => -0.10 mag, 27.9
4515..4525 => -0.10 mag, 27.8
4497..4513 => -0.16 mag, 29.5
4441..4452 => 0.01 mag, 25.9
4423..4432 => 0.00 mag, 26.3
